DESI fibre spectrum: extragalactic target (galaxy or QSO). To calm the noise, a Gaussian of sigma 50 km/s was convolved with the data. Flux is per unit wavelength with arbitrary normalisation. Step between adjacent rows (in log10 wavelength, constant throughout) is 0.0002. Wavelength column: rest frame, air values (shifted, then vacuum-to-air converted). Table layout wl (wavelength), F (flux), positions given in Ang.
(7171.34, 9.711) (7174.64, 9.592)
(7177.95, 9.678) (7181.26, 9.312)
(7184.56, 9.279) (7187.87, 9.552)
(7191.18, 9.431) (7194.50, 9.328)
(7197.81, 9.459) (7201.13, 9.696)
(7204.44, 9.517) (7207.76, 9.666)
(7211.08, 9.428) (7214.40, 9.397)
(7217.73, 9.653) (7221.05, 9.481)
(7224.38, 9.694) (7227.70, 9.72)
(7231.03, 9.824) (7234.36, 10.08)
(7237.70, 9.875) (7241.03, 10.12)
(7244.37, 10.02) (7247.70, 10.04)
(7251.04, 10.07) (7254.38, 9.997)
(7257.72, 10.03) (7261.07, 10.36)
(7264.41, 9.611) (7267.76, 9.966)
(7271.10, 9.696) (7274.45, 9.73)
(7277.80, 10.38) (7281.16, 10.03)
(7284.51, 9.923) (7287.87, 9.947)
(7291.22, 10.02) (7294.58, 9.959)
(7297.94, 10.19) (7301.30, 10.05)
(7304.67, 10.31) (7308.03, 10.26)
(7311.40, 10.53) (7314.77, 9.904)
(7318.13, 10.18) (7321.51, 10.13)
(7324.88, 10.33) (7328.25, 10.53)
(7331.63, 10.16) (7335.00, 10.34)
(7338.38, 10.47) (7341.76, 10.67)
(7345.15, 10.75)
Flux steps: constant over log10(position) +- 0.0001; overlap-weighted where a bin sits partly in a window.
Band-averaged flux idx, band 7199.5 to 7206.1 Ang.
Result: 9.61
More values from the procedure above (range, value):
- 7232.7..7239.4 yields 9.97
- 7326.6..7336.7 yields 10.3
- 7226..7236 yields 9.88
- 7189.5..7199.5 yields 9.4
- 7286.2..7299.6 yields 10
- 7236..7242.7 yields 9.99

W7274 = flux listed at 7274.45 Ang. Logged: 9.73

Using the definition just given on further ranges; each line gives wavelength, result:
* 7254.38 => 9.997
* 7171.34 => 9.711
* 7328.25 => 10.53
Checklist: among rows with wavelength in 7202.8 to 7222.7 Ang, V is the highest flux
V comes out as 9.666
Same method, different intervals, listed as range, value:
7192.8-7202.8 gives 9.696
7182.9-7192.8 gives 9.552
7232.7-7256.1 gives 10.12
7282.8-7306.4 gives 10.31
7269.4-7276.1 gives 9.73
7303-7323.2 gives 10.53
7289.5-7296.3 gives 10.02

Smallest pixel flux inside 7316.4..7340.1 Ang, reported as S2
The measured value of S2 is 10.13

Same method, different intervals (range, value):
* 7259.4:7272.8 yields 9.611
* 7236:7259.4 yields 9.875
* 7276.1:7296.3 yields 9.923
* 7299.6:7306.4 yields 10.05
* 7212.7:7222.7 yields 9.397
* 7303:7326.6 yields 9.904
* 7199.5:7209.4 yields 9.517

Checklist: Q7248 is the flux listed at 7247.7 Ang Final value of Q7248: 10.04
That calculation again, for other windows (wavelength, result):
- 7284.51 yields 9.923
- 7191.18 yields 9.431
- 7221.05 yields 9.481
